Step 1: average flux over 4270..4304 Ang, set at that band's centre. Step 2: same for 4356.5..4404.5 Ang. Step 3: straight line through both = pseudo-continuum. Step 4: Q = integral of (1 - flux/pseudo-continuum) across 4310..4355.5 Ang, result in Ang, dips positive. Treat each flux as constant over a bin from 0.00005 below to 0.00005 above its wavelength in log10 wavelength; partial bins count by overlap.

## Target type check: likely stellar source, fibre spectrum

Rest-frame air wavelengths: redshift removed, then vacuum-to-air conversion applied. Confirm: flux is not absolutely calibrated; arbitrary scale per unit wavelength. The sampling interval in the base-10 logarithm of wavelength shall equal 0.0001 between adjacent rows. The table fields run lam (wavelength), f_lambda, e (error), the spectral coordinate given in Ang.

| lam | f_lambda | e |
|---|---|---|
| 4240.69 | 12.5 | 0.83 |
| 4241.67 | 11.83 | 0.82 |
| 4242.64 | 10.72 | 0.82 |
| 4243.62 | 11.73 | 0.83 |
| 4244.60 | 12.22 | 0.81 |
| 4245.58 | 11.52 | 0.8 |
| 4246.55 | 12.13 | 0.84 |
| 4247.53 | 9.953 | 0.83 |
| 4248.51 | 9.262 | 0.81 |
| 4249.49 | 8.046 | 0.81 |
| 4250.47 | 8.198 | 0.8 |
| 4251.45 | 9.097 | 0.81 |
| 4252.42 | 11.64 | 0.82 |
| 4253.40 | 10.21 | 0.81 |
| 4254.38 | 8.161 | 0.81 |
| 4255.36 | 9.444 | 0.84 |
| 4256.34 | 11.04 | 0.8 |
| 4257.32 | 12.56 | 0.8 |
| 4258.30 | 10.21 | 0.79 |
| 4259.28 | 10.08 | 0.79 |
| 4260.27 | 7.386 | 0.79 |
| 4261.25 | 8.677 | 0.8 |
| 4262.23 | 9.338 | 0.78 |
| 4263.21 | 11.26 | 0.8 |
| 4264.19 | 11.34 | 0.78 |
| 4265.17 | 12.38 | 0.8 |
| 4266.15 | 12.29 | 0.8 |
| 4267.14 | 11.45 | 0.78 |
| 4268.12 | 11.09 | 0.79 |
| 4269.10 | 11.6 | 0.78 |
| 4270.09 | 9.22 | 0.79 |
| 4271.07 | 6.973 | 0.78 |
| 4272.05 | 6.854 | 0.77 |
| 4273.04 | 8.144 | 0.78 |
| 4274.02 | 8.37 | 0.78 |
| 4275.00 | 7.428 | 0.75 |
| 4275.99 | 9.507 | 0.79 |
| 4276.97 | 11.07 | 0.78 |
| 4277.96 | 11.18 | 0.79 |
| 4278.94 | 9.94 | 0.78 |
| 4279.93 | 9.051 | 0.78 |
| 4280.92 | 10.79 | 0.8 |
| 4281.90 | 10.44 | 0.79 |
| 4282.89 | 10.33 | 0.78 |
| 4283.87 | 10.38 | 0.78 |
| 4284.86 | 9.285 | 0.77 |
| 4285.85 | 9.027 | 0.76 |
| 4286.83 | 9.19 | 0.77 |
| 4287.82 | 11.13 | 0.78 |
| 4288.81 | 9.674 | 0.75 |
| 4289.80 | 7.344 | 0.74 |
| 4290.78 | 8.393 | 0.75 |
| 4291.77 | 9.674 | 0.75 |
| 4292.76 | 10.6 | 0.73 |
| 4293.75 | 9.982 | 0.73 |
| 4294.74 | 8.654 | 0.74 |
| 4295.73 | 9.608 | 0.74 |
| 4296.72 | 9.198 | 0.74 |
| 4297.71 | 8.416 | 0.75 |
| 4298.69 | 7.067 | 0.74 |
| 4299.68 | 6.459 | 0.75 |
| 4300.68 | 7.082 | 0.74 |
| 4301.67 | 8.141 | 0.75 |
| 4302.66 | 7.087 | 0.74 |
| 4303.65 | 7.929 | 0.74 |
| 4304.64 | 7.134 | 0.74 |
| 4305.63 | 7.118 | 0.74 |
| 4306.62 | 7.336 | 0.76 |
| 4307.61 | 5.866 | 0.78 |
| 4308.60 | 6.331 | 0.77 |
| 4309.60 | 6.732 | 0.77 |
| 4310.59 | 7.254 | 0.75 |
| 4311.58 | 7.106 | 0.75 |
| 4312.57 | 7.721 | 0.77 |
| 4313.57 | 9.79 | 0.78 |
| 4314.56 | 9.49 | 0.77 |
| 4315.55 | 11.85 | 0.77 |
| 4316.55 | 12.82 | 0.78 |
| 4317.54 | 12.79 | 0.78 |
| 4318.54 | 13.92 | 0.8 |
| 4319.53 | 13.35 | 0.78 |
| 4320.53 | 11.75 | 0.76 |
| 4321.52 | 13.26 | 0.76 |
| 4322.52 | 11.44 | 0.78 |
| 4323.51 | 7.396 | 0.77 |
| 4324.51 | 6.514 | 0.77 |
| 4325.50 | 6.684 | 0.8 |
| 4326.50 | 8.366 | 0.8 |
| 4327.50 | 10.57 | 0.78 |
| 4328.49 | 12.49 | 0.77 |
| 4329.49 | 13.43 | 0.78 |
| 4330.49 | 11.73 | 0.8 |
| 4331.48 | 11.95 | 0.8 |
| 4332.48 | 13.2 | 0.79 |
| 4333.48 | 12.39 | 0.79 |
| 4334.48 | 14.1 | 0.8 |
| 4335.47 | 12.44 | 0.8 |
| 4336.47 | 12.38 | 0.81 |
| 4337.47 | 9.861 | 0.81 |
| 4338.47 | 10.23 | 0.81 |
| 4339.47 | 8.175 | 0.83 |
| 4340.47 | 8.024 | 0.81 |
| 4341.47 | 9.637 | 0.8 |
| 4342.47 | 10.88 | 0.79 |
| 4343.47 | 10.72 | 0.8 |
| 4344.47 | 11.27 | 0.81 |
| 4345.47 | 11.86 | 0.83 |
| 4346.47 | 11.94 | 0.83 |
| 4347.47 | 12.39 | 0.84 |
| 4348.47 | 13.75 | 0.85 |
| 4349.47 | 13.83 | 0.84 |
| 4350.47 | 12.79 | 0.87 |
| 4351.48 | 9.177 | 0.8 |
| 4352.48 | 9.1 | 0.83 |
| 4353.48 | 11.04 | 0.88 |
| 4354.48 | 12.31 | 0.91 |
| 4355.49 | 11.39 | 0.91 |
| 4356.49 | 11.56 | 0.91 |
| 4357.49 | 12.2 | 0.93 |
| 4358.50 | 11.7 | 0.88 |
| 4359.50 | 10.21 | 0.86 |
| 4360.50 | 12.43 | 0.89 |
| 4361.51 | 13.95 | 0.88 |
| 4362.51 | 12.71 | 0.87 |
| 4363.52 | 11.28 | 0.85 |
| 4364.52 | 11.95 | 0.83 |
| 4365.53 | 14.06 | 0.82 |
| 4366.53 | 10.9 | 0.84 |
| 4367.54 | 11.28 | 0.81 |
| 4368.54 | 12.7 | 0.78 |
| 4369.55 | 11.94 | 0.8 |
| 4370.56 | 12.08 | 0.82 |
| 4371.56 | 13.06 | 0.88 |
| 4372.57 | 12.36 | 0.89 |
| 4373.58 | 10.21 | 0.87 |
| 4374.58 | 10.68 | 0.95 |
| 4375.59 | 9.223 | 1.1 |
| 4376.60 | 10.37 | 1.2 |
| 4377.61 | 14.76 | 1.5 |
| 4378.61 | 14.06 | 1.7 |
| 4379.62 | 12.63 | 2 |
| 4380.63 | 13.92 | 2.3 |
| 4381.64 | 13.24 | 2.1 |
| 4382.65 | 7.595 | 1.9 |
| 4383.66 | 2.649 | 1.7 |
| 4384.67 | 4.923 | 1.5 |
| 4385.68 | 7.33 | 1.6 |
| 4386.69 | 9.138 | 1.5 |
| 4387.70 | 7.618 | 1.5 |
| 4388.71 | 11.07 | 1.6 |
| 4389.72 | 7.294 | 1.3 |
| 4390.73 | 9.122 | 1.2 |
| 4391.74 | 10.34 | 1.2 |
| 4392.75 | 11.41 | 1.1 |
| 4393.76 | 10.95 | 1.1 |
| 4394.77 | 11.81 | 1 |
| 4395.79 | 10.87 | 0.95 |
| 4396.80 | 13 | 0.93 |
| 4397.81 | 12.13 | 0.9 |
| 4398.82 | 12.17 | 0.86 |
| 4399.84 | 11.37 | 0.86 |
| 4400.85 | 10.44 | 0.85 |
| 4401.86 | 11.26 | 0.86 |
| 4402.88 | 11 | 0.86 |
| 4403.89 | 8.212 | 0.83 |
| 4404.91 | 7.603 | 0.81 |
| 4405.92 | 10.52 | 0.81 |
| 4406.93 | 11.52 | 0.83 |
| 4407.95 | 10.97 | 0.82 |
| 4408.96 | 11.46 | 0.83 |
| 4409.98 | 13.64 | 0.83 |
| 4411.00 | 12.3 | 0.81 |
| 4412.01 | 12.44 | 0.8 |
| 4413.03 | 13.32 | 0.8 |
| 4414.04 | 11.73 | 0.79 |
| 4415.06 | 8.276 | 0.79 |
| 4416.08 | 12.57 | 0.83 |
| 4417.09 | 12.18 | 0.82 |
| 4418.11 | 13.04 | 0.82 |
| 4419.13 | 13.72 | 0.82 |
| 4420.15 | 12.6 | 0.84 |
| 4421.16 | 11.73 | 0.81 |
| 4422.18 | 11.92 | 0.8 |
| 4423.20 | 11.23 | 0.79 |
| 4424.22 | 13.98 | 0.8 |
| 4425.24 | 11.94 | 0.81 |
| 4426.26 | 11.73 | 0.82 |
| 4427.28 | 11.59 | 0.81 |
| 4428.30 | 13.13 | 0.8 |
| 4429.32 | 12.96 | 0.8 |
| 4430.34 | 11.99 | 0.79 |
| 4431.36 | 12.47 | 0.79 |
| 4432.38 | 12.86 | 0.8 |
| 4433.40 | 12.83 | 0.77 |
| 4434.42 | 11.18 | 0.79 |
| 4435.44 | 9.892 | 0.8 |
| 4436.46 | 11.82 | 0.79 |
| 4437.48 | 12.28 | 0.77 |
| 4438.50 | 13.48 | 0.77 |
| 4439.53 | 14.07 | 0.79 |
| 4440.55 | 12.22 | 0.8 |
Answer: -4.6 Ang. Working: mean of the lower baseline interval 8.96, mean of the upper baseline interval 11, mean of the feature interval 11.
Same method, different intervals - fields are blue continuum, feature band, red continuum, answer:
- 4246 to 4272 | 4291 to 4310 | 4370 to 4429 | 4.5 Ang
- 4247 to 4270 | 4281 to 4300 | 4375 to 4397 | 1.7 Ang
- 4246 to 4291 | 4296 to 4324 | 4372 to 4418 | 3.1 Ang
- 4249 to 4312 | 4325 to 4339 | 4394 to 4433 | -1.7 Ang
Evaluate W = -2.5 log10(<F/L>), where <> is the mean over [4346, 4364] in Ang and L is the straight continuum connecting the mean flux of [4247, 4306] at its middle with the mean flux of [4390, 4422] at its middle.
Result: -0.12 mag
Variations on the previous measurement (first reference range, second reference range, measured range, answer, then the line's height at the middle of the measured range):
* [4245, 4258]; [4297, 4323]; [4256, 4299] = -0.01 mag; 9.64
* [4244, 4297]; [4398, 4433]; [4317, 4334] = -0.07 mag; 10.6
